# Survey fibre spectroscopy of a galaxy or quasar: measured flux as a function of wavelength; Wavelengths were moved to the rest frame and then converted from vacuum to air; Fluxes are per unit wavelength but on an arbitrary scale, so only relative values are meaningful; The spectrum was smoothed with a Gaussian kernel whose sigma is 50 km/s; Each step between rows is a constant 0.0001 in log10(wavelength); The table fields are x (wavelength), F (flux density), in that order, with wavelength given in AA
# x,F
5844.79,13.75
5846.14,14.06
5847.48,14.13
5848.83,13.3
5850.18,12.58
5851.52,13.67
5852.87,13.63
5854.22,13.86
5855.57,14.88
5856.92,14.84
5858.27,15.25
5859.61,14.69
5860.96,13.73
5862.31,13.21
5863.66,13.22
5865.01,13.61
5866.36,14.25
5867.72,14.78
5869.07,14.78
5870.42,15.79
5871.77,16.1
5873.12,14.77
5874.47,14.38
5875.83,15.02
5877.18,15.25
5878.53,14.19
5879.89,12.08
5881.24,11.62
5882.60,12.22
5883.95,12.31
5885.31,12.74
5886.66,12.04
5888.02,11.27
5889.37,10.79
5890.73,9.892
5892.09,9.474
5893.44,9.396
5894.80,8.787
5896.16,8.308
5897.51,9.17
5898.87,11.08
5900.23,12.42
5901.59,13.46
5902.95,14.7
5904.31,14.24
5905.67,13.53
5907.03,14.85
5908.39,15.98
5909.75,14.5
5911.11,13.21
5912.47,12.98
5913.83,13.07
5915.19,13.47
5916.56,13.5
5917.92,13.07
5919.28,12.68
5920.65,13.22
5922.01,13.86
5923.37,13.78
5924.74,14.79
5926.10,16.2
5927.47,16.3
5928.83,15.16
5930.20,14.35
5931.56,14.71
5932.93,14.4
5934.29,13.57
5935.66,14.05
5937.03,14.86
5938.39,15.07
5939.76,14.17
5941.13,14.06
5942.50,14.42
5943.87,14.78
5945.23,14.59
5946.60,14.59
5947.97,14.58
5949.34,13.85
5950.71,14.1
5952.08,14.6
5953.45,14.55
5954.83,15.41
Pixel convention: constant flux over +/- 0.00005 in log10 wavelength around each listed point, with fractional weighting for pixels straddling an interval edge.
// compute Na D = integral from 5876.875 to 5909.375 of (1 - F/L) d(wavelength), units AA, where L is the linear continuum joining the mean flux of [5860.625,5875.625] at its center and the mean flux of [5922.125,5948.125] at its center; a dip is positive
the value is 5.5 AA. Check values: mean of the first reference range 14.4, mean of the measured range 12.1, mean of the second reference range 14.6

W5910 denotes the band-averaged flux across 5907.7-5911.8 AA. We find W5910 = 14.6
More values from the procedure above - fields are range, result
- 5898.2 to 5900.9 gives 11.7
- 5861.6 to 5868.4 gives 13.8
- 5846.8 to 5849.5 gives 13.7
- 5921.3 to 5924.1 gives 13.8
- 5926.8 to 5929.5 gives 15.8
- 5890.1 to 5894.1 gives 9.59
